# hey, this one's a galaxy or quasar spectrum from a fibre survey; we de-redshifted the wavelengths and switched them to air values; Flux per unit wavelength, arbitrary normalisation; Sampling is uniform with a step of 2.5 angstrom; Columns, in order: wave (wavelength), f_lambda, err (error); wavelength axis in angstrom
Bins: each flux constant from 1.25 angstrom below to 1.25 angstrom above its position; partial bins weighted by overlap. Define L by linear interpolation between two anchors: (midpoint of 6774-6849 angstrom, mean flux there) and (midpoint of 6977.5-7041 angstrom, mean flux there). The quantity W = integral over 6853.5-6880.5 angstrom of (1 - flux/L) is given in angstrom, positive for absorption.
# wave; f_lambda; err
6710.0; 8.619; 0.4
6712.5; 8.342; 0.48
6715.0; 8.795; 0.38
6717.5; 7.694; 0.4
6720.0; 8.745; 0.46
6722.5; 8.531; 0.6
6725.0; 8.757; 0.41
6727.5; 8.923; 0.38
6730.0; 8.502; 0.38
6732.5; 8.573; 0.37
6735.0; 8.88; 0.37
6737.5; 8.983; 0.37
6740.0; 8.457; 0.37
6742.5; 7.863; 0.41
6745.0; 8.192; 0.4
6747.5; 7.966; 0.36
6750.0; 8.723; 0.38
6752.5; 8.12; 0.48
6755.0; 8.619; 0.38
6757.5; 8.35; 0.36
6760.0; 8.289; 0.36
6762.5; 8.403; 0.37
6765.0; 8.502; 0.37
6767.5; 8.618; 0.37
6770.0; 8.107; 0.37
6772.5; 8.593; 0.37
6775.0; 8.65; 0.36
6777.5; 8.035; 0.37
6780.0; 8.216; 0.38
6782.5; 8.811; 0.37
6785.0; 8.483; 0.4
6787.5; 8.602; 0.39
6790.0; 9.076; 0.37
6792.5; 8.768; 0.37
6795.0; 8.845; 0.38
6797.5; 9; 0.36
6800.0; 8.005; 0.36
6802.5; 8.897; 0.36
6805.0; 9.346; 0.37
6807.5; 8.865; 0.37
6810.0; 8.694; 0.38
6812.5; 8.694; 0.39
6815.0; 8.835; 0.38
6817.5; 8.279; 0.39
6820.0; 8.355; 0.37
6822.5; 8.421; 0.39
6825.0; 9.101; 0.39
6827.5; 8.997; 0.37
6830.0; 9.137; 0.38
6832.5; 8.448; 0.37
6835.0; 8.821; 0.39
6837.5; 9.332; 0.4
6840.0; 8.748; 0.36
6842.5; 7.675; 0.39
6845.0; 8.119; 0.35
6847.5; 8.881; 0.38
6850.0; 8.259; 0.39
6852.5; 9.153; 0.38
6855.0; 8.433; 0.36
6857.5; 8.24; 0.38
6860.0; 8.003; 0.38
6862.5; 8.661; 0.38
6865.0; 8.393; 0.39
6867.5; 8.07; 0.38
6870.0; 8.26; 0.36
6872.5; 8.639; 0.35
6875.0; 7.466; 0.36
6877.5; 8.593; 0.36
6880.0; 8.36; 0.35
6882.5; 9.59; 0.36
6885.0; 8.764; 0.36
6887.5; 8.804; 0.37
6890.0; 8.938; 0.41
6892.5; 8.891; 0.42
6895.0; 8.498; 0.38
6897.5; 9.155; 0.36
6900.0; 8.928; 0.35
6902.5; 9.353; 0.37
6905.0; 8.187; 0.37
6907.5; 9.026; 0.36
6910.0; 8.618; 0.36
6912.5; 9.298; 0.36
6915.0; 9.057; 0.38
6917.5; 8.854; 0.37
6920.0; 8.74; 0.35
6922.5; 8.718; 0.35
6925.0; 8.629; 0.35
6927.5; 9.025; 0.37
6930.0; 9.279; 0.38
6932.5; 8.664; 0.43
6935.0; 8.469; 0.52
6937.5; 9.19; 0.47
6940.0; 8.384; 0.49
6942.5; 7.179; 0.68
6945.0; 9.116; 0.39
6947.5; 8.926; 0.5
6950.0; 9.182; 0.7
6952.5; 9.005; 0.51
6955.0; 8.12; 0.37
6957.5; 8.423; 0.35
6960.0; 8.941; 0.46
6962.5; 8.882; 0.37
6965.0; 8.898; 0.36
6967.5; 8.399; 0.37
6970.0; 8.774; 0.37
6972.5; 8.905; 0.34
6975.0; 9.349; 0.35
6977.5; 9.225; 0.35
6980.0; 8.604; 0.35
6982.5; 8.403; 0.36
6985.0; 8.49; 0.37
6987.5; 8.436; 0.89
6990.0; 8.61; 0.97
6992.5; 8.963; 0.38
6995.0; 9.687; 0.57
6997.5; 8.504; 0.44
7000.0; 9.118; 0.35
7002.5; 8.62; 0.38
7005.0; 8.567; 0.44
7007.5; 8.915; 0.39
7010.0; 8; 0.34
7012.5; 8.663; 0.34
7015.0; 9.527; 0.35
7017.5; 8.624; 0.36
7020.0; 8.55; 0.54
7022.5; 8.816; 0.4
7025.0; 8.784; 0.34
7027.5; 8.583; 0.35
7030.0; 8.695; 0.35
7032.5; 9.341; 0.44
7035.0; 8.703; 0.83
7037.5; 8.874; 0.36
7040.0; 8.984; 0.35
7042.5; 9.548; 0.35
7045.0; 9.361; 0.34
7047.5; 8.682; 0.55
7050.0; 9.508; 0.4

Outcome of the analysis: 1.3 angstrom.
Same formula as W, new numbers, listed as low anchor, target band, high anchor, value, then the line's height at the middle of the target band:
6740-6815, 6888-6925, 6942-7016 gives -0.8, 8.68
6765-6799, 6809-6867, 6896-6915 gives 1.1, 8.75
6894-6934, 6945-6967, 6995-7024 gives 0.1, 8.83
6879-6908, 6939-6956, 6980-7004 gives 0.5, 8.81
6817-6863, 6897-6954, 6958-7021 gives -0.8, 8.7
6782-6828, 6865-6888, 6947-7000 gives 0.7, 8.76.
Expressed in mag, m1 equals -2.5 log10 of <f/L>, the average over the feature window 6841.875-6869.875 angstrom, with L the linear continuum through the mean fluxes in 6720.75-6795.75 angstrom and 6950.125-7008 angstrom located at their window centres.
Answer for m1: 0.03 mag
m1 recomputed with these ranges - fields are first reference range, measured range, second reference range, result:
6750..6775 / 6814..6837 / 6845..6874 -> -0.038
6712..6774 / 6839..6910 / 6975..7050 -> 0.009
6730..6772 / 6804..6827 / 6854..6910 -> -0.028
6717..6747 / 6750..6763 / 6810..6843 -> 0.022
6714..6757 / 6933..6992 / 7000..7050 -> 0.010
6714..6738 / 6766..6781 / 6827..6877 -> 0.025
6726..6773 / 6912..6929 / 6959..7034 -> -0.025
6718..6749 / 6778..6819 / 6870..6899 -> -0.014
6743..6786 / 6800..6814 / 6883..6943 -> -0.039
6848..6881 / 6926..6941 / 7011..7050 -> -0.030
